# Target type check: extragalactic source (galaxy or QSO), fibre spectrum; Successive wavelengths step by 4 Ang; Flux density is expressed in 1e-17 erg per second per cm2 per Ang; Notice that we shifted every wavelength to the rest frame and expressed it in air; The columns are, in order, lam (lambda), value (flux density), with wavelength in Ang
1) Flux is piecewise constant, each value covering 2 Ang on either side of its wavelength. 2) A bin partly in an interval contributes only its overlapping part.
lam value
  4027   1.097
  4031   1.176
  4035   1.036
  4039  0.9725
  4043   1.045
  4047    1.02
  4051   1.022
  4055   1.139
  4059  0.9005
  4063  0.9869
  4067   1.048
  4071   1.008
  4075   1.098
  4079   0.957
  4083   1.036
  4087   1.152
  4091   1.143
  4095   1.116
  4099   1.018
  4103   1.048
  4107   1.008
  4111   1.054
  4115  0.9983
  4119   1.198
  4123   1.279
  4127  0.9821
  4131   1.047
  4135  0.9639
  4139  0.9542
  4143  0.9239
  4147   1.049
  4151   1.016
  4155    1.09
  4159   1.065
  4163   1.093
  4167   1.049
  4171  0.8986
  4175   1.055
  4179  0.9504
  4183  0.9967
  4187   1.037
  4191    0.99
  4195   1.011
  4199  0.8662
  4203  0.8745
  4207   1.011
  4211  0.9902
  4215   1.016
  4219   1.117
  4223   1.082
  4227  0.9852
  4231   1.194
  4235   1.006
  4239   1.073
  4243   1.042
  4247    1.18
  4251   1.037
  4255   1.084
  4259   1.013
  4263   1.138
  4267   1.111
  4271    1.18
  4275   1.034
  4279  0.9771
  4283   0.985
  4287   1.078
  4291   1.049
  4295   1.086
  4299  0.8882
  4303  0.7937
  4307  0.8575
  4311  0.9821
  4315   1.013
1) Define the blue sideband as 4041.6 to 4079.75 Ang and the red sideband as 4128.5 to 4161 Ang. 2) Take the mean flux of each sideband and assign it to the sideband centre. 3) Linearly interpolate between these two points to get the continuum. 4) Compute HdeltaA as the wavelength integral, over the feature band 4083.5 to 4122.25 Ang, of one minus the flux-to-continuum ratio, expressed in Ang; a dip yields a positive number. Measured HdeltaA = -2.57 Ang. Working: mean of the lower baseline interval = 1.02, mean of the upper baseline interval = 1.01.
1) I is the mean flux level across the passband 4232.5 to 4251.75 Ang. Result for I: 1.07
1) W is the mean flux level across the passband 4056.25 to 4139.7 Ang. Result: 1.05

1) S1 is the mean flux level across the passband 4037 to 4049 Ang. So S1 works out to 1.01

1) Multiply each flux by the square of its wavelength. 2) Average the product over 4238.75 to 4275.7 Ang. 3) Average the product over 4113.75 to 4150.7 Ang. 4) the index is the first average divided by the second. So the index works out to 1.11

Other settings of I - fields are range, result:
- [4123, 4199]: 1.01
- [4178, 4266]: 1.03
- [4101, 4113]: 1.04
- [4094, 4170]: 1.05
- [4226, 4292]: 1.07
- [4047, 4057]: 1.07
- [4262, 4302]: 1.04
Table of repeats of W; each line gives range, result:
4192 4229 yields 0.995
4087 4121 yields 1.08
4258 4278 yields 1.09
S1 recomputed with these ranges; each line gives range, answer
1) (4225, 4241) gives 1.06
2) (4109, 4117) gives 1.03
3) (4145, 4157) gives 1.05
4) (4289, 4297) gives 1.07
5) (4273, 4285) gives 0.999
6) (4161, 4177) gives 1.02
